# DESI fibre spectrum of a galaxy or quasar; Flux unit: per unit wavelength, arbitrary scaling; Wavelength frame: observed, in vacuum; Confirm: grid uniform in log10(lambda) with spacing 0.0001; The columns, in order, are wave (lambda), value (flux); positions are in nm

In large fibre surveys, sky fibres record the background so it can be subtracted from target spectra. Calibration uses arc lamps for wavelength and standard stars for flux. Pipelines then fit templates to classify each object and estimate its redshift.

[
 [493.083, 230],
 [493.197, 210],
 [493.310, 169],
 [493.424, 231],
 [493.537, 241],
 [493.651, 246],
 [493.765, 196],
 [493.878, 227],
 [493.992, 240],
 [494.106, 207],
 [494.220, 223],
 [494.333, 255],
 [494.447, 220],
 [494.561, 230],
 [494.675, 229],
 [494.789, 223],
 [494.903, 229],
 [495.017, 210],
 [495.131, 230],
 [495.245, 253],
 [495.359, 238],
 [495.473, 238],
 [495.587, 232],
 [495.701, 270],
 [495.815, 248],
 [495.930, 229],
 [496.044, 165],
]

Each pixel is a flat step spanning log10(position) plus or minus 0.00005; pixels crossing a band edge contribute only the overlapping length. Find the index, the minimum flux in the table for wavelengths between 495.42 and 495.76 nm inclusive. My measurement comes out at 232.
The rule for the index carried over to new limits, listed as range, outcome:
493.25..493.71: 169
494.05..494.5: 207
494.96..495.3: 210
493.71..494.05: 196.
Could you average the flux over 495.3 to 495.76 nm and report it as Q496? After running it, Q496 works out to 245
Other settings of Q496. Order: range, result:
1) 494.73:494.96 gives 226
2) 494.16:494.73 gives 231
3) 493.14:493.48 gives 203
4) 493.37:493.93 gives 228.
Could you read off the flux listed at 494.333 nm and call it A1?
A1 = 255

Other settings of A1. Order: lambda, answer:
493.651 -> 246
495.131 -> 230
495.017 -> 210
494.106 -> 207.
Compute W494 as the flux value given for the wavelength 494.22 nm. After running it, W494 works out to 223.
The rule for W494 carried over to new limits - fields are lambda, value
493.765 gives 196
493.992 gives 240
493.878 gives 227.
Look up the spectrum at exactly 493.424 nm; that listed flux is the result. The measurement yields 231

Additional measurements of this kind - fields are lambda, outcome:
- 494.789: 223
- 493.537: 241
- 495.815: 248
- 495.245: 253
